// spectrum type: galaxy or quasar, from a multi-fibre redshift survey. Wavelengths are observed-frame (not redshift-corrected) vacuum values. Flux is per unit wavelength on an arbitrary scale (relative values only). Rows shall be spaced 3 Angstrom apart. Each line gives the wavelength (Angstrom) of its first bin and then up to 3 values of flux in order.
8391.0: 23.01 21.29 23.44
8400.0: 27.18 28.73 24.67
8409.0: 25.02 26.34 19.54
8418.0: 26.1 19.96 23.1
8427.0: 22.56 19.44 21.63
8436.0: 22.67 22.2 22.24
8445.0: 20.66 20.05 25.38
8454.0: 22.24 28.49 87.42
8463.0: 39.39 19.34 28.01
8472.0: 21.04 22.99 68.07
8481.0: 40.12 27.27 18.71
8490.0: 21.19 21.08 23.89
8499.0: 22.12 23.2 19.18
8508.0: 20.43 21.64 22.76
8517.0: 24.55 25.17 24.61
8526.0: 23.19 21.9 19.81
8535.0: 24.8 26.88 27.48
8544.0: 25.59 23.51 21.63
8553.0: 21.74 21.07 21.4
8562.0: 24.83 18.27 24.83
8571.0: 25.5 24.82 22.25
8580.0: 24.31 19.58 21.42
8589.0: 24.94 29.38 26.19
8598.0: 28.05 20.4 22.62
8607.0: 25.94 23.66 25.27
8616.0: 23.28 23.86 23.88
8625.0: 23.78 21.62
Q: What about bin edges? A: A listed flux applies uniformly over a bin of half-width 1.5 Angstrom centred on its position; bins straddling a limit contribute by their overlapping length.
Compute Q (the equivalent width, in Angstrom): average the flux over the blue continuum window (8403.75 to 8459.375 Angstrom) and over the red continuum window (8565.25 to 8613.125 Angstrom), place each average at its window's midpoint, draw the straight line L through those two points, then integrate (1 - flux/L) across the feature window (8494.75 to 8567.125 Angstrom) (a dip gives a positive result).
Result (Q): 3.5 Angstrom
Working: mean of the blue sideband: 24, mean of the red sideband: 24.1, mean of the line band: 22.9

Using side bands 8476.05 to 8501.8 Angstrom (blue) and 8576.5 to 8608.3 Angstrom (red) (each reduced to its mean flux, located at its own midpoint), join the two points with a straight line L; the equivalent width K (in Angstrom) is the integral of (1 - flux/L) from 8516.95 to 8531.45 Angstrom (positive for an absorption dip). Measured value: 2.3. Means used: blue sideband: 29.8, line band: 23.6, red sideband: 24.1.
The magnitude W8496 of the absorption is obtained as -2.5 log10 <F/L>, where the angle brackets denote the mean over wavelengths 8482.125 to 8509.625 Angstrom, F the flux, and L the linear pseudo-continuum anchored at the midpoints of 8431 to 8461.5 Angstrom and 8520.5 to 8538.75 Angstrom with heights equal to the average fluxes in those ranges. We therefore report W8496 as 0.17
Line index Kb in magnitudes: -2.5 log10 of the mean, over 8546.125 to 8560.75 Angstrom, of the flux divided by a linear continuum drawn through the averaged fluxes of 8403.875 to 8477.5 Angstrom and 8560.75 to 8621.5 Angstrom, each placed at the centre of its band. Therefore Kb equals 0.13 mag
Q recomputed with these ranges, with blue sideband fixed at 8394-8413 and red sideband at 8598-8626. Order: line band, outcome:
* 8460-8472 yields -4.89 Angstrom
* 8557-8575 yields 0.79 Angstrom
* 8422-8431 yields 1.28 Angstrom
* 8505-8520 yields 1.42 Angstrom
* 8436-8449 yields 1.92 Angstrom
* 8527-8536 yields 0.89 Angstrom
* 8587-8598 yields -1.25 Angstrom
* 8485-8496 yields 1.64 Angstrom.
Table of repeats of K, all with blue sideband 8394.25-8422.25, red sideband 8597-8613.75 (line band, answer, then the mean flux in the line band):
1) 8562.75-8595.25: 0.7 Angstrom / 23.7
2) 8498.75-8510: 1.5 Angstrom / 21.2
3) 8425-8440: 1.6 Angstrom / 21.7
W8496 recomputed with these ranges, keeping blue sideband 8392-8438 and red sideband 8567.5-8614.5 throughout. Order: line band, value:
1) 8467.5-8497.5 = -0.225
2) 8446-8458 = -0.005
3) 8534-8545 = -0.096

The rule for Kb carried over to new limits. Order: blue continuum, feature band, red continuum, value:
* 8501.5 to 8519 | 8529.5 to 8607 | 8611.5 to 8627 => -0.03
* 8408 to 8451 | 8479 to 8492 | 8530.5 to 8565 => -0.23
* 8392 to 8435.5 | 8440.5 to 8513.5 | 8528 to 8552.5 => -0.20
